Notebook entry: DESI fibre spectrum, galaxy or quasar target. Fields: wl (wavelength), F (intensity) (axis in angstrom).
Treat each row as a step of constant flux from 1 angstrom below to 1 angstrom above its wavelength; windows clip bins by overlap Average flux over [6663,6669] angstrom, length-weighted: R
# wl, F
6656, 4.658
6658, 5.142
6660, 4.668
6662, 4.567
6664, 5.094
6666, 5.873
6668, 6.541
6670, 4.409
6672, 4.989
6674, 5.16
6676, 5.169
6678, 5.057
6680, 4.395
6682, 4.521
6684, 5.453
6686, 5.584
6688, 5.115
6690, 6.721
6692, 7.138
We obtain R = 5.84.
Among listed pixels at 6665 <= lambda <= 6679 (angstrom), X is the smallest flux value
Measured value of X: 4.409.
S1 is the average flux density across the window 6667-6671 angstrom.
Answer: 5.47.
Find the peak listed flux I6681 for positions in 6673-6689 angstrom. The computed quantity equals 5.584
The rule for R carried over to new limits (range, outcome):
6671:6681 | 4.95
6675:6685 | 4.92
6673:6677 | 5.16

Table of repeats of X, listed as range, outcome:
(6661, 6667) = 4.567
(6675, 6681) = 4.395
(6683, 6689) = 5.115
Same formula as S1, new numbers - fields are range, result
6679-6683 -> 4.46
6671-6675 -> 5.07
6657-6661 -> 4.91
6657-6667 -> 5.07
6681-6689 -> 5.17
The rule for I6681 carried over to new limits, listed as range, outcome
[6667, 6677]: 6.541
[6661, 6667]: 5.873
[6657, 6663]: 5.142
